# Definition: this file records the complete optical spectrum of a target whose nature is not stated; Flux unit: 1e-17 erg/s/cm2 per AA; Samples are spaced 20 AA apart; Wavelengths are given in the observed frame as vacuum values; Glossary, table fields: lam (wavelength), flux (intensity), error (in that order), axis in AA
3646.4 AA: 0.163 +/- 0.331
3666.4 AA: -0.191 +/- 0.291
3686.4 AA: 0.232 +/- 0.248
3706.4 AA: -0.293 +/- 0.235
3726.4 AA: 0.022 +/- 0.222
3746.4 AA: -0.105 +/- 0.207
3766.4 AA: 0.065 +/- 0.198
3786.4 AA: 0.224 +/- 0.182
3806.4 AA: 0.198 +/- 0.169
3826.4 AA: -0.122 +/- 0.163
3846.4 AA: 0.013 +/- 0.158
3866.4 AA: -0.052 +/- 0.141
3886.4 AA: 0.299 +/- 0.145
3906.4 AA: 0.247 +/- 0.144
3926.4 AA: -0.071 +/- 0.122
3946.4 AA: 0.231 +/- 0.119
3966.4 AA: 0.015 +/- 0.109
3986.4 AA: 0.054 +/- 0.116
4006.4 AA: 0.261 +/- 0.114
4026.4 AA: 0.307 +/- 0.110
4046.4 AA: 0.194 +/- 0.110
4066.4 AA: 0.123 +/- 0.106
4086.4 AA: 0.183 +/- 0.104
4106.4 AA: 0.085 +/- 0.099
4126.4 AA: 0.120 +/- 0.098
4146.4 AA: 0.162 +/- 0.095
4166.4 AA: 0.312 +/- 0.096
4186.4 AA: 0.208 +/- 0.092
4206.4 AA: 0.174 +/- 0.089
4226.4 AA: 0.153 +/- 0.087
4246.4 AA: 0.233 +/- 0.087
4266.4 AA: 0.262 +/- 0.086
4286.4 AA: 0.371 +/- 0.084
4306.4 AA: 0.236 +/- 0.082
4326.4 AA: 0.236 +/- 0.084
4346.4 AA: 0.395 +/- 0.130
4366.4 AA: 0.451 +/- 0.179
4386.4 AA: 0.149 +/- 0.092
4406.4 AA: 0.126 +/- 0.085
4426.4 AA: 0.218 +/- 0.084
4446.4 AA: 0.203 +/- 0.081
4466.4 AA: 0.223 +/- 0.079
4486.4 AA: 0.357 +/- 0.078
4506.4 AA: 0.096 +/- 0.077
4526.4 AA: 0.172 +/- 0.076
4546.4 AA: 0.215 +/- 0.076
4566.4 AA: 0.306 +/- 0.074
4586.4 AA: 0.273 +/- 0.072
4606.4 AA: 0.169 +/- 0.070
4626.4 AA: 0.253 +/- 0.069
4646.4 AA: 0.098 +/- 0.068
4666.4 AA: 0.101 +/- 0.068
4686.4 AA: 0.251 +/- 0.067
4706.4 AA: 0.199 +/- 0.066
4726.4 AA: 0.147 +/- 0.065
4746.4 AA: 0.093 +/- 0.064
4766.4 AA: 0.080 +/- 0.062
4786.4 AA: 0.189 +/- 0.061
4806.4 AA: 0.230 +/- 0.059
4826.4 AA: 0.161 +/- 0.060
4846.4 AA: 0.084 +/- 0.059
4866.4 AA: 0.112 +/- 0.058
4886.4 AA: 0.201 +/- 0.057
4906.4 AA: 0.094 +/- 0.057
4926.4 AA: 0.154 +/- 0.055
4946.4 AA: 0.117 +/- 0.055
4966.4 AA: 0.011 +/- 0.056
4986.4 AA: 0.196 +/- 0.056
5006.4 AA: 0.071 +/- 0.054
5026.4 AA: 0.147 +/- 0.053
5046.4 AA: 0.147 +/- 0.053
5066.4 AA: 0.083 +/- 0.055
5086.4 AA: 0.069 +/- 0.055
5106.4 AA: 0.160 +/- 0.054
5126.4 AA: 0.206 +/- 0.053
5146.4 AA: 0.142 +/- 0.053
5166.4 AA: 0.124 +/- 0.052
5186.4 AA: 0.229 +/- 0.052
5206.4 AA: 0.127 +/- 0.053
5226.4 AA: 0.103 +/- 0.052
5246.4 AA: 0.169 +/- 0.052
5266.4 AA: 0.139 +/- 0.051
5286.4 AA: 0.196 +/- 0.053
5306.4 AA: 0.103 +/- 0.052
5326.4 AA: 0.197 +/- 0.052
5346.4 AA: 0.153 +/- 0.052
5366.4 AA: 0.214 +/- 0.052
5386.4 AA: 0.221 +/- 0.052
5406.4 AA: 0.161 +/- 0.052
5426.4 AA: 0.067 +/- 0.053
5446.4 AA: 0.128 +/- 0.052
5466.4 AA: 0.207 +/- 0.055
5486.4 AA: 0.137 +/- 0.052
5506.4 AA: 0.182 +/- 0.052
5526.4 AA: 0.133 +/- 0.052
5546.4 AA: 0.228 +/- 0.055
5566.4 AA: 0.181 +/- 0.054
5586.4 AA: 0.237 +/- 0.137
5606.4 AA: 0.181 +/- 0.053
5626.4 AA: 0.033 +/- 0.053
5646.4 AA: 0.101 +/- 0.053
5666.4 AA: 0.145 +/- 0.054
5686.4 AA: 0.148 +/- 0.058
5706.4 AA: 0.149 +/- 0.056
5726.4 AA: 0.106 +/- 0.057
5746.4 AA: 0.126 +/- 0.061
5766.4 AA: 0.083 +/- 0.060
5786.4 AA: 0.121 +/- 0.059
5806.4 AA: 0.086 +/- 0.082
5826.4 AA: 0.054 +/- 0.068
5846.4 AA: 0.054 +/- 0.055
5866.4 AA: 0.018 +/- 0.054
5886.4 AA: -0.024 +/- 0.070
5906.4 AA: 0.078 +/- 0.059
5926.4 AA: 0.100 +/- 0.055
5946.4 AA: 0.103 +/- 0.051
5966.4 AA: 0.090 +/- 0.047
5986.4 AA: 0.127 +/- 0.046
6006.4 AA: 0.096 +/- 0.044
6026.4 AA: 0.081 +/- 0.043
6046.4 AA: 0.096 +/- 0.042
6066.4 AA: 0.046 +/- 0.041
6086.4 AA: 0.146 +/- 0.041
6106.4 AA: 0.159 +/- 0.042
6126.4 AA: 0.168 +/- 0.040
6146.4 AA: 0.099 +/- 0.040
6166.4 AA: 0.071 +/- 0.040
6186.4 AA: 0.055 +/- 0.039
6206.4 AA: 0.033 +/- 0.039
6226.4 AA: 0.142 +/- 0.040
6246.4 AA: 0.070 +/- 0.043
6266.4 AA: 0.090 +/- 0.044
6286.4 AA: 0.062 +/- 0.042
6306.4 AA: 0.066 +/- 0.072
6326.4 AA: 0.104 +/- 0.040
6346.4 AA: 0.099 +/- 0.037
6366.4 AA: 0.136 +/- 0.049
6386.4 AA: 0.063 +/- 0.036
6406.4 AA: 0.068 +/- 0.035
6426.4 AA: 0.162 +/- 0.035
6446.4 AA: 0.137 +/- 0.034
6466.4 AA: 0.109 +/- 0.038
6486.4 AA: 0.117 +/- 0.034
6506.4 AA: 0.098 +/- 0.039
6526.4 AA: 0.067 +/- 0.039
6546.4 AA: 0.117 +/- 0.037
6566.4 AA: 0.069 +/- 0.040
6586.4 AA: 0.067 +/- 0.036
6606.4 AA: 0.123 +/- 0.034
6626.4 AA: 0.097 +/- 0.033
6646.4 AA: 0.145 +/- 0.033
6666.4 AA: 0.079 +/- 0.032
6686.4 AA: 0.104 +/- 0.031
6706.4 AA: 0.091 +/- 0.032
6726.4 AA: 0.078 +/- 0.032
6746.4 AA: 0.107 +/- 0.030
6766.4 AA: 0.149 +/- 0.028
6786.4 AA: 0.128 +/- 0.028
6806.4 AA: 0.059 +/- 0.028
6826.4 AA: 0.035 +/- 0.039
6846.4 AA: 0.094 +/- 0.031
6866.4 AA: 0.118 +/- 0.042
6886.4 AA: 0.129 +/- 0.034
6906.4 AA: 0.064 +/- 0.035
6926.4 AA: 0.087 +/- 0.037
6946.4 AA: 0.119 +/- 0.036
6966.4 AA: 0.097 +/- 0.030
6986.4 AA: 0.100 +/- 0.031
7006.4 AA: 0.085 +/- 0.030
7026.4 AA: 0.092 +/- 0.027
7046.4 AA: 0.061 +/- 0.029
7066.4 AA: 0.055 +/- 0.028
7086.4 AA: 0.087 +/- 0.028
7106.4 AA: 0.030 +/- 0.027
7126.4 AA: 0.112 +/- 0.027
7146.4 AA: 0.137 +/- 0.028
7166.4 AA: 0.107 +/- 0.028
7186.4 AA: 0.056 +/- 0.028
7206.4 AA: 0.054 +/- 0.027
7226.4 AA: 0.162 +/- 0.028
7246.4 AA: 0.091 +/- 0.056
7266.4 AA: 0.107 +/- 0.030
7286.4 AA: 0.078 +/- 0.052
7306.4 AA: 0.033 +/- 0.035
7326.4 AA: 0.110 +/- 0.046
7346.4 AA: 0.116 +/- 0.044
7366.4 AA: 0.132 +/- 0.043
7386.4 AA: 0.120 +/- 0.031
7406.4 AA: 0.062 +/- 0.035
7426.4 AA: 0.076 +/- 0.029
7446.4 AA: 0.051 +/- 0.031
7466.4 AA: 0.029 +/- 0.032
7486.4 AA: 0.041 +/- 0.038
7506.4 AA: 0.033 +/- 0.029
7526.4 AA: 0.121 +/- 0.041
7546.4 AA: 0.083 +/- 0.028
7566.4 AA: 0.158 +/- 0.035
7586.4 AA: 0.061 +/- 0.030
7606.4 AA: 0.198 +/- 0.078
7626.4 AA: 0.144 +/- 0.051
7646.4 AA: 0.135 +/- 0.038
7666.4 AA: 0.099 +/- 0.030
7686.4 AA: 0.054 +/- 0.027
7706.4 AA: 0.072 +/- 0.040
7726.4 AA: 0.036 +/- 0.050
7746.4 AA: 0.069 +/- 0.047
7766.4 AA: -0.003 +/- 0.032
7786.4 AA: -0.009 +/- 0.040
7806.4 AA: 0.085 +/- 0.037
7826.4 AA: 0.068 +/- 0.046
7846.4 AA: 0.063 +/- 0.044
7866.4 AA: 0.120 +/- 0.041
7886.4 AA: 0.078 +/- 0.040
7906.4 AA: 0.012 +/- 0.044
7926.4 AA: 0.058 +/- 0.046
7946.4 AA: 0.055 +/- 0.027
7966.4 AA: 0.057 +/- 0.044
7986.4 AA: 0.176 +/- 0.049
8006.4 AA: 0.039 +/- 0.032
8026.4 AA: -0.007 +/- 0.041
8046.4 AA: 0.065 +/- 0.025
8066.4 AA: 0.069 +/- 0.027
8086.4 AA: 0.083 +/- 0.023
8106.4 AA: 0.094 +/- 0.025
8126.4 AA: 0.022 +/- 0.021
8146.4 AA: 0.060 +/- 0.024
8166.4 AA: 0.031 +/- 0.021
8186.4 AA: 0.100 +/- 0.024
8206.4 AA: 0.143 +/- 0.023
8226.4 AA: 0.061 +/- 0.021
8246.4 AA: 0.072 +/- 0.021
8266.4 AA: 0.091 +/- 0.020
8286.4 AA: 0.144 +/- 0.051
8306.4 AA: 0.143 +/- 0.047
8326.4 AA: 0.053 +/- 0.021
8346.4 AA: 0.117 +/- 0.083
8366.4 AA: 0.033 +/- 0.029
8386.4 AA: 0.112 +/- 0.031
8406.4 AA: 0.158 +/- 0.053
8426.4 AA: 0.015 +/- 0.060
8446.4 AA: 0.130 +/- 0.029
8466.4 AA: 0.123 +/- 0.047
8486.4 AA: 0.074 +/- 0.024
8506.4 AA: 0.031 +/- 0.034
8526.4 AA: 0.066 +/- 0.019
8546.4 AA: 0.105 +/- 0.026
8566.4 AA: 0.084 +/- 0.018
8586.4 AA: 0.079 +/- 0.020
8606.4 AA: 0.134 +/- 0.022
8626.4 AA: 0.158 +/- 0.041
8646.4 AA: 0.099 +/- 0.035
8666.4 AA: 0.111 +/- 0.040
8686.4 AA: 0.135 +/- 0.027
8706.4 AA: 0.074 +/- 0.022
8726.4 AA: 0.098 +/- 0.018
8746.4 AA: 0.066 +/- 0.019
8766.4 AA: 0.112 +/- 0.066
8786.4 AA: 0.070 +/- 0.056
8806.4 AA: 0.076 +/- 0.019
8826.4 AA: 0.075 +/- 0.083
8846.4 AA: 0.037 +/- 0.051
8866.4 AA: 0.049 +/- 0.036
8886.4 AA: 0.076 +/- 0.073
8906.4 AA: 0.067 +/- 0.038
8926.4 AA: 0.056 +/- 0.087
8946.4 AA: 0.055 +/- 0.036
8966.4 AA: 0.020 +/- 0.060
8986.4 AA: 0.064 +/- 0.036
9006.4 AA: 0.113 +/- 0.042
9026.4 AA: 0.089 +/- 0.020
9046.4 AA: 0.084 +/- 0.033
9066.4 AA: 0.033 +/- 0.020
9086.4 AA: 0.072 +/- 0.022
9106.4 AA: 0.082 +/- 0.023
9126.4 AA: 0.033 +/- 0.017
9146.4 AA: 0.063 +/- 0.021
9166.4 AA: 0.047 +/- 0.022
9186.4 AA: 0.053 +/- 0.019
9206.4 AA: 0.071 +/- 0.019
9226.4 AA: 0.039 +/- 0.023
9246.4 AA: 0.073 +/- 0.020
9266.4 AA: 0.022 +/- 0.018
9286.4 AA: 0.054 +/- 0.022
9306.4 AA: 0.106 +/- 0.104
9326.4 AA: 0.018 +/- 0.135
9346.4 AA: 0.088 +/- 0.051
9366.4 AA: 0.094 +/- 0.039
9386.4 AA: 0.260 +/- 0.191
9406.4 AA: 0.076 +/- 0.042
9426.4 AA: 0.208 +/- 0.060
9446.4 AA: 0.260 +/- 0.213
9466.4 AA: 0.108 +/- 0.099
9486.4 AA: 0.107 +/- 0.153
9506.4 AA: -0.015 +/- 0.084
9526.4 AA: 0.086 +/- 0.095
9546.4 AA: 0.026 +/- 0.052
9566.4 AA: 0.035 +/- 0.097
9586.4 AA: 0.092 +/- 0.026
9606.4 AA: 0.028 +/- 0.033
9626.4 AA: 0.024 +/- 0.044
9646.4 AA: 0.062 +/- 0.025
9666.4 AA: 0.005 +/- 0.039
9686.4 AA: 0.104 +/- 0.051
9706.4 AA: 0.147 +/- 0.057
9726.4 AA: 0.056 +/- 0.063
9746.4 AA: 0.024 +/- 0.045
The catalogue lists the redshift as 0.443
